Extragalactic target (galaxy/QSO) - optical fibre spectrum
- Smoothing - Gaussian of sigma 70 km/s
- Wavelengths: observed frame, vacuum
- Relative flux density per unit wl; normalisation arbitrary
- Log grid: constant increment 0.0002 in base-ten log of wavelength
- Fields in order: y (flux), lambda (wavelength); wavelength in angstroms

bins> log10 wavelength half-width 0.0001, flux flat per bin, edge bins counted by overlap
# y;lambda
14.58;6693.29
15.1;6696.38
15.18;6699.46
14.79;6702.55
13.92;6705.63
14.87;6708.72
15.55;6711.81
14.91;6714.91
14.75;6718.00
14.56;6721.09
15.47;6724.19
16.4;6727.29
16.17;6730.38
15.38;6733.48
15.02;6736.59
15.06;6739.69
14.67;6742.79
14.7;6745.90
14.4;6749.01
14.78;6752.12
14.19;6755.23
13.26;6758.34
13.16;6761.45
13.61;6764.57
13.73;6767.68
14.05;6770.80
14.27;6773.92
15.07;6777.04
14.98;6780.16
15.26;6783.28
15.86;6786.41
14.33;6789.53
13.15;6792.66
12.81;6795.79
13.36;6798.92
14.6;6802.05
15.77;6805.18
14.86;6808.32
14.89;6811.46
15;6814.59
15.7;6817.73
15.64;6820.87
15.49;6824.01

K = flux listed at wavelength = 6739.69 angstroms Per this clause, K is 15.06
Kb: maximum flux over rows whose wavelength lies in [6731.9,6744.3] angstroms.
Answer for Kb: 15.38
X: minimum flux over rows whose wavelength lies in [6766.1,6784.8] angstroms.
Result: 13.73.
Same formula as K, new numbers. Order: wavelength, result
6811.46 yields 14.89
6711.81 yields 15.55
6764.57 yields 13.61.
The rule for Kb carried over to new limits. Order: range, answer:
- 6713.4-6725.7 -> 15.47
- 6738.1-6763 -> 15.06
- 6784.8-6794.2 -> 15.86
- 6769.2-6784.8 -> 15.26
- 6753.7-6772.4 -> 14.19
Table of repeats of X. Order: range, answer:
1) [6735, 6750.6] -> 14.4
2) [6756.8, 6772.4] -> 13.16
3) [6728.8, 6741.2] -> 15.02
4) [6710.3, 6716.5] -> 14.91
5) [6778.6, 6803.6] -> 12.81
